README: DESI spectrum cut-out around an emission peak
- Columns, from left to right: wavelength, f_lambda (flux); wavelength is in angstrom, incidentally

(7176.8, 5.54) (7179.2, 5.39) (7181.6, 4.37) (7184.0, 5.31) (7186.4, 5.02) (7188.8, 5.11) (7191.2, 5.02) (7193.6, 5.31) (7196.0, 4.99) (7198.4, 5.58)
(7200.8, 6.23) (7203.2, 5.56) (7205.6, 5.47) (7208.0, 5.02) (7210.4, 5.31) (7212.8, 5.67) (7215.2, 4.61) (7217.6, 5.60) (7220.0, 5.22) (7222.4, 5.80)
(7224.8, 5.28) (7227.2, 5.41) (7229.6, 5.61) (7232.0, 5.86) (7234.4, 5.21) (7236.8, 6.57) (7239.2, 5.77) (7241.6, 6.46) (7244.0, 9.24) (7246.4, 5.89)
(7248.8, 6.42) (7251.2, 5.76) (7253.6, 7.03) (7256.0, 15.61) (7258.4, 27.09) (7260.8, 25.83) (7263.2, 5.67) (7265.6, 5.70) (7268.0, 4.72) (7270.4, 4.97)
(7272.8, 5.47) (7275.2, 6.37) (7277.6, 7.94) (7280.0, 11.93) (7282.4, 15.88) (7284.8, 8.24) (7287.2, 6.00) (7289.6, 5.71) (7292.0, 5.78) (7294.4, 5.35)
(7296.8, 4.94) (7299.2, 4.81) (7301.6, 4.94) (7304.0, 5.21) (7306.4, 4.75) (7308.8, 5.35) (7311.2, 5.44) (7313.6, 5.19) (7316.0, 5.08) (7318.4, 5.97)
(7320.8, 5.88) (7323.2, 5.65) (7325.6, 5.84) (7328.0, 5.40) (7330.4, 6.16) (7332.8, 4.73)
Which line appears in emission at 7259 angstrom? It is H-alpha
